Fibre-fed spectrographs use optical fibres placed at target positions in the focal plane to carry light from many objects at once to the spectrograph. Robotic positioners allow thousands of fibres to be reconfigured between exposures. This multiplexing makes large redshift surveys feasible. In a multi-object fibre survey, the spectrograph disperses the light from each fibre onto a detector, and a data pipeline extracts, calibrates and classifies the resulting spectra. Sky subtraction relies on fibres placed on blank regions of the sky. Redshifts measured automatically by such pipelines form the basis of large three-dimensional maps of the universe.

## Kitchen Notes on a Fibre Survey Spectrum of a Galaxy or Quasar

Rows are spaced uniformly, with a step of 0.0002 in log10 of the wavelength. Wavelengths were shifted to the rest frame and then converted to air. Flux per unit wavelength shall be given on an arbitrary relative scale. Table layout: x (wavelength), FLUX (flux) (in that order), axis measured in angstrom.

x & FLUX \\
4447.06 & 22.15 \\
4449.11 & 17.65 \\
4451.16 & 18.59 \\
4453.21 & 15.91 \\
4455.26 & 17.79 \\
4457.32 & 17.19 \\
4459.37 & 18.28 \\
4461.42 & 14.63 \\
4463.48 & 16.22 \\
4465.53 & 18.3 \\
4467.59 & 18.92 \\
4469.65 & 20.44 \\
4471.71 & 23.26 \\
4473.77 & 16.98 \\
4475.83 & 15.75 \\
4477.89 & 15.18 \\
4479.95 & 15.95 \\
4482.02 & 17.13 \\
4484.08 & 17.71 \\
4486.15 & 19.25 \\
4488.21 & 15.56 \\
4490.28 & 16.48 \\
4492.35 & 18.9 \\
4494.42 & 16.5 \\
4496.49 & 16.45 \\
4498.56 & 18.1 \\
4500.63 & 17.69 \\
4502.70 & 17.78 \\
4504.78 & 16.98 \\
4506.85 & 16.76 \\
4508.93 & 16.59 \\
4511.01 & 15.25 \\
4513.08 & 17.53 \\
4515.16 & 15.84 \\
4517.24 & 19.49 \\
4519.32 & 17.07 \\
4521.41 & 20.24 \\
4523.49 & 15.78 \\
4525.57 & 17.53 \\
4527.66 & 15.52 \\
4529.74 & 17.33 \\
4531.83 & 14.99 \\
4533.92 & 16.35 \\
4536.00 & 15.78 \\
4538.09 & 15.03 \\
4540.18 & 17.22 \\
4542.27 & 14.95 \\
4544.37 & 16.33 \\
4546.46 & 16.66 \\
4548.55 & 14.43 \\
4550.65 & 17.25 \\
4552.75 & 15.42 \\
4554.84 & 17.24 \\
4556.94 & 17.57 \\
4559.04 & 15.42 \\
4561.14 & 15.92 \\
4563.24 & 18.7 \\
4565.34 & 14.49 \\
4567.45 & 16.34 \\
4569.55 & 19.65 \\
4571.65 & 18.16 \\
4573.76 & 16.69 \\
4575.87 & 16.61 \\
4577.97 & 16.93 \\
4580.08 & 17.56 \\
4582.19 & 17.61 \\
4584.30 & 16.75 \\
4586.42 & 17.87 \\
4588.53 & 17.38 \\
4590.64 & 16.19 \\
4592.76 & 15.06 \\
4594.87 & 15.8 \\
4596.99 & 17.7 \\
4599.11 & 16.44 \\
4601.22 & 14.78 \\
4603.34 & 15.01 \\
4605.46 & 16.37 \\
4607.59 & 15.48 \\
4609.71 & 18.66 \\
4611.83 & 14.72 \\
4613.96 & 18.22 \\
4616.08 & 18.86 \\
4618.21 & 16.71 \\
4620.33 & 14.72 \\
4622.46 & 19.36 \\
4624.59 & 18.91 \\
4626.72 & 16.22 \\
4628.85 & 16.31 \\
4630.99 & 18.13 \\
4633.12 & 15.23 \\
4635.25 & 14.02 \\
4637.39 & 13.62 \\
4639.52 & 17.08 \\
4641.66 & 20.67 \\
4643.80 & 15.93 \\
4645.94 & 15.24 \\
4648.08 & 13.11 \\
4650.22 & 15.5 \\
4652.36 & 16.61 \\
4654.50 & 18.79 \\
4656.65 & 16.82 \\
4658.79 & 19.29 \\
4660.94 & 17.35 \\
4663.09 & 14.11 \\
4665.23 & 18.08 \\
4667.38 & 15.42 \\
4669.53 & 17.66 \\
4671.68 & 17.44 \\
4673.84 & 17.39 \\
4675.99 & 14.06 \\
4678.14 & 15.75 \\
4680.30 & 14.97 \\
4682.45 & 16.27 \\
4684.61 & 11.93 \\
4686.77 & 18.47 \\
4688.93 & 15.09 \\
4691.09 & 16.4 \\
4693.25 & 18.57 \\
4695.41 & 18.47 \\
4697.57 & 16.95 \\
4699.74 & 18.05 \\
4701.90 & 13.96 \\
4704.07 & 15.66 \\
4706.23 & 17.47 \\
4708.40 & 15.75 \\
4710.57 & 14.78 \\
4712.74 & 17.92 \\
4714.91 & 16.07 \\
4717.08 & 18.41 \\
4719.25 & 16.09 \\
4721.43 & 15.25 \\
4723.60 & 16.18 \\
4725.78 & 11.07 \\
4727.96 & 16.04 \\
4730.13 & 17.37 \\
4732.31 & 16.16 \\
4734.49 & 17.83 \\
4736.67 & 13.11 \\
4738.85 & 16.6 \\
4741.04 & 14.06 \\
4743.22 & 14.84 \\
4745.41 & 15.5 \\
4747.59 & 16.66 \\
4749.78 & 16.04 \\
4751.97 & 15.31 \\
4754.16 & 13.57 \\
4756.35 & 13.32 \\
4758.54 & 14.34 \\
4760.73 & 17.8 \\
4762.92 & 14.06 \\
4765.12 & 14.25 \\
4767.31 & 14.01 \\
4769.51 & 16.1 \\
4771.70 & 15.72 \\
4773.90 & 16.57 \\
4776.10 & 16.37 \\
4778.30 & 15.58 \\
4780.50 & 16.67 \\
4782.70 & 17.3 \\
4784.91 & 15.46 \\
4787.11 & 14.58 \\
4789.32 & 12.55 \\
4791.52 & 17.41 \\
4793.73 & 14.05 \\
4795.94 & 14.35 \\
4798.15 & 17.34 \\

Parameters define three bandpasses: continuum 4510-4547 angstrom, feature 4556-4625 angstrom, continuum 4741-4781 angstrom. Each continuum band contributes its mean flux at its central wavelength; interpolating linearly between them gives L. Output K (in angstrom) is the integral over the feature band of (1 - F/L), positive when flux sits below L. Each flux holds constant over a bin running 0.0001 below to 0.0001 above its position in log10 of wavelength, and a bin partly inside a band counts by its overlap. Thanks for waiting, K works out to -2.5 angstrom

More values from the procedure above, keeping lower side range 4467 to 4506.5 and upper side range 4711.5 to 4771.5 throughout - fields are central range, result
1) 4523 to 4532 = 0.5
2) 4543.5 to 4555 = 0.6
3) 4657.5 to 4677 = -0.8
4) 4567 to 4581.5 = -0.5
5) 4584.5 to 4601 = 0.2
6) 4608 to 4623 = -0.6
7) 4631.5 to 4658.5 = 0.2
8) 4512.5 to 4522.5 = -0.4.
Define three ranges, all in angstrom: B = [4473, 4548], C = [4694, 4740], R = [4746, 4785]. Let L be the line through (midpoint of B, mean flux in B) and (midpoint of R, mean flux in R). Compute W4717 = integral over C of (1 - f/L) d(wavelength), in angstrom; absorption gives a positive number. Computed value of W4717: -1.21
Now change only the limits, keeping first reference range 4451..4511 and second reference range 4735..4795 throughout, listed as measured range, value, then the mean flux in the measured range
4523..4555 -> 1.61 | 16.1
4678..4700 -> -0.82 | 16.4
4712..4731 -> -0.48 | 16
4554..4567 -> 0.19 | 16.5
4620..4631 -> -0.72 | 17.3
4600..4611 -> 0.27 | 16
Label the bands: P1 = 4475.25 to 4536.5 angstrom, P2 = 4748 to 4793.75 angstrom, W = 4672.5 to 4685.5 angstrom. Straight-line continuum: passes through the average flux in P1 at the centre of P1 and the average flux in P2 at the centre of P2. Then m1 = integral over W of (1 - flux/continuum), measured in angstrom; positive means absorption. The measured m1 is 0.6 angstrom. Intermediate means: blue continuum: 16.9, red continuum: 15.3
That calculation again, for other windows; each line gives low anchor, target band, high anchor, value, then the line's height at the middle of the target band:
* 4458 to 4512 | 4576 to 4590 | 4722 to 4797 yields -0.54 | 16.6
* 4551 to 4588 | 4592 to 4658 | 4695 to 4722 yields 1.30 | 16.8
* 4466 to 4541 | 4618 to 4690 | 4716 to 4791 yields -0.91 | 16.1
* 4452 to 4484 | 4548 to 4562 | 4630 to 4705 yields 0.61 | 17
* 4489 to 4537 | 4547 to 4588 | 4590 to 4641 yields -0.46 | 16.7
